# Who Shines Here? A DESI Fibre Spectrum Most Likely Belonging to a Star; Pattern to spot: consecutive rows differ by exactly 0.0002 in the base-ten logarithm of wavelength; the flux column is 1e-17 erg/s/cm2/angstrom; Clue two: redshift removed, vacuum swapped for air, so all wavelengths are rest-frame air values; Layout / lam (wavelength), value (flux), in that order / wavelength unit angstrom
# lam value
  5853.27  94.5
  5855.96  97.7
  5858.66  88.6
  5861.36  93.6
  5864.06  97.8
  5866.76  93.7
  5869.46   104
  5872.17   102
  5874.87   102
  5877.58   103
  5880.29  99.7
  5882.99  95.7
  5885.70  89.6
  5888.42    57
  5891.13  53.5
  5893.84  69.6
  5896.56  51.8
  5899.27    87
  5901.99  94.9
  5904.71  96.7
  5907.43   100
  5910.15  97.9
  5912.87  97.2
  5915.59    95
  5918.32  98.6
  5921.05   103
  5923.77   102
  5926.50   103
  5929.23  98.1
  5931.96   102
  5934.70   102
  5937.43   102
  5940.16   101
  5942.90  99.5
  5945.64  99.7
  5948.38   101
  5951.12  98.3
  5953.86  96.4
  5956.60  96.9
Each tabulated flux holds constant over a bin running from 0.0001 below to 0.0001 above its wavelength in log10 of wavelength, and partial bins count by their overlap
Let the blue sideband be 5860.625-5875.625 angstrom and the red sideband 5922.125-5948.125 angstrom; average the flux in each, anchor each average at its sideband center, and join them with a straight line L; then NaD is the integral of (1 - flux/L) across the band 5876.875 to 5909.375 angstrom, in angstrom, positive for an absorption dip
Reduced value 5.4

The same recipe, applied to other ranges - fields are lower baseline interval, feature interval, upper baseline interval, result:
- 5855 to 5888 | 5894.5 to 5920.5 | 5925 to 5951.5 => 2.1 angstrom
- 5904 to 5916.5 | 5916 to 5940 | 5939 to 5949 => -0.5 angstrom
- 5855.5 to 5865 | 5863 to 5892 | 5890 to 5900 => -4.2 angstrom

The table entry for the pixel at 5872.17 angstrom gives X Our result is 102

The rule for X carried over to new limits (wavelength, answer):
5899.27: 87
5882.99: 95.7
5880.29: 99.7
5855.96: 97.7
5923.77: 102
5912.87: 97.2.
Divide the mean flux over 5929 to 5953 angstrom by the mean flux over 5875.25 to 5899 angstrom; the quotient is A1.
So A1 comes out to 1.3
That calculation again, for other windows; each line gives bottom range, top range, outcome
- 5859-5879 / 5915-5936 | 1.02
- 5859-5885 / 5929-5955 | 1.02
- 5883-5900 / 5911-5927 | 1.43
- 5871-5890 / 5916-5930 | 1.09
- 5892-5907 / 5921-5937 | 1.26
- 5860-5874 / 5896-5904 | 0.83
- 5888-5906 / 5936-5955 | 1.35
